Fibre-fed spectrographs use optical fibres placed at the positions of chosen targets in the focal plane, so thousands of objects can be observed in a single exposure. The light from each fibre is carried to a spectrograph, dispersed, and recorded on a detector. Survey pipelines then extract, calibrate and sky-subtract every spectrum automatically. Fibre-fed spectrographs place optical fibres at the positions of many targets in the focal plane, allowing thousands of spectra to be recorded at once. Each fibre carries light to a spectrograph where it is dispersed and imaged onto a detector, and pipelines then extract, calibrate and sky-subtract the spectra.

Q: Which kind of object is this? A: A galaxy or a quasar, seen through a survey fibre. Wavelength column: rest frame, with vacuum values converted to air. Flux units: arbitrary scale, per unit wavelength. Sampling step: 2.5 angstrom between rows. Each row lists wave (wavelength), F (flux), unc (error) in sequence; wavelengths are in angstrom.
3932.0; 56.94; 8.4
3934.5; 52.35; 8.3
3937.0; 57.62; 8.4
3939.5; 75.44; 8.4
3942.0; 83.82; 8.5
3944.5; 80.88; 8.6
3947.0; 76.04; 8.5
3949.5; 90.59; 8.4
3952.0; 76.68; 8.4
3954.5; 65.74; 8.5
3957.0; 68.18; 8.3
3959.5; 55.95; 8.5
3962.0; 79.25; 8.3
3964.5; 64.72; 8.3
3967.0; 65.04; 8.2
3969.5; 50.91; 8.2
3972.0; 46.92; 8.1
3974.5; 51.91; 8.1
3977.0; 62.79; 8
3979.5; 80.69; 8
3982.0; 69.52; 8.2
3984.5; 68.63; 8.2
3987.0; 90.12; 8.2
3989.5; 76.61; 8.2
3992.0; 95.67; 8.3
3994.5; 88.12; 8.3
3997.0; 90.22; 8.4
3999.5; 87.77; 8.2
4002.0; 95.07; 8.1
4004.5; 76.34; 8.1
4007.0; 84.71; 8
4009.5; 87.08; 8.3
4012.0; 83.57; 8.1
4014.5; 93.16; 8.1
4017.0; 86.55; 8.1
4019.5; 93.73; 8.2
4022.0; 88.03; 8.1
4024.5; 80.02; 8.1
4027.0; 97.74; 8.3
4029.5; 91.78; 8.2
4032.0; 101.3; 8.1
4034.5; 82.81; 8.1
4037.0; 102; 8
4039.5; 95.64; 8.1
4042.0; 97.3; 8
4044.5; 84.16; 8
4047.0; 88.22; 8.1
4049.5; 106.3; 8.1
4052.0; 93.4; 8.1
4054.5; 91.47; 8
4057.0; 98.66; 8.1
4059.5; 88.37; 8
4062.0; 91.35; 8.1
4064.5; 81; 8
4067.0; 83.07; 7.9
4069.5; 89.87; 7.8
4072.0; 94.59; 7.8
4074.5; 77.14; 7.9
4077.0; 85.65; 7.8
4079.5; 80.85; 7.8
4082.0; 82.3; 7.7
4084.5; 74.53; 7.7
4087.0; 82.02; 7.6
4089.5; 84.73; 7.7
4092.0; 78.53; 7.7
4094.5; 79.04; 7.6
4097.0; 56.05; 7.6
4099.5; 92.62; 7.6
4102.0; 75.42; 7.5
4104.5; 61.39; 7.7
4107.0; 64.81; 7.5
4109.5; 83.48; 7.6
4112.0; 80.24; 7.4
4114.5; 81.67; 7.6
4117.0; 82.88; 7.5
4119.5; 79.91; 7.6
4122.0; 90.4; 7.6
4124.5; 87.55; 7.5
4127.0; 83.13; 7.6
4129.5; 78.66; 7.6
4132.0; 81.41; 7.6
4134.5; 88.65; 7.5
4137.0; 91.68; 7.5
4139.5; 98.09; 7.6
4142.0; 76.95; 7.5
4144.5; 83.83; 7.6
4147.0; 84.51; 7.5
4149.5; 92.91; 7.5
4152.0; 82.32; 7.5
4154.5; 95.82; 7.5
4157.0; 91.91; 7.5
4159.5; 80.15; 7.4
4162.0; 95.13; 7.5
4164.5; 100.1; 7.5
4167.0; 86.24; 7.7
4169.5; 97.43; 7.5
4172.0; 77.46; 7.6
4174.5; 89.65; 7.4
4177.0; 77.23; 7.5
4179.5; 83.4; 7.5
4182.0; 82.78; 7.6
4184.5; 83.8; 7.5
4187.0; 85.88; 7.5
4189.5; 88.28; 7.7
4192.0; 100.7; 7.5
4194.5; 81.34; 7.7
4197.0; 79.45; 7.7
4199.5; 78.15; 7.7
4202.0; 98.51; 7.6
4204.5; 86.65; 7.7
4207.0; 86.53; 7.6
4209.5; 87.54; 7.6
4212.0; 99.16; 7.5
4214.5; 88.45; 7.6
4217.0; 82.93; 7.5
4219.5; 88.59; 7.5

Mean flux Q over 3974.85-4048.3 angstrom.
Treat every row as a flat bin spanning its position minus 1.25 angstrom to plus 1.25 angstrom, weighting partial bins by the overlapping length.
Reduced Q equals 86.5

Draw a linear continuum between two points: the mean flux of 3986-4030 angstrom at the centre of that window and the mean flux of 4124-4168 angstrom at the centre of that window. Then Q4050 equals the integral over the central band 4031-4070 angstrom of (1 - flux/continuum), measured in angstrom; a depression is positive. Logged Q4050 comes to -1.9 angstrom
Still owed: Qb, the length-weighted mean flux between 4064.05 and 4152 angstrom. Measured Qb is 82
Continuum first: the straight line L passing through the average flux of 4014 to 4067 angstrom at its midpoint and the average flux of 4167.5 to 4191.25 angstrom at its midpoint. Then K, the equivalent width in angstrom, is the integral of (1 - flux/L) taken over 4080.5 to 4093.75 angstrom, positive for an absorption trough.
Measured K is 1.4 angstrom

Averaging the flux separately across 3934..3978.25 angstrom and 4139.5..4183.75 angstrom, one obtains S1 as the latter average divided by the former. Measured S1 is 1.30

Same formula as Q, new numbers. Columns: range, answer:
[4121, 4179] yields 87.4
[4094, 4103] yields 75.5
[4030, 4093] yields 88.7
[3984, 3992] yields 82.1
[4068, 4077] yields 86.9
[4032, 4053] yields 94.2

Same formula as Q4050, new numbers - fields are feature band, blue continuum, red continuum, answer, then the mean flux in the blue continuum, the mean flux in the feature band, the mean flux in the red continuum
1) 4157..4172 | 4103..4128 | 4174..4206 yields -1.3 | 79.5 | 90.6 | 85.7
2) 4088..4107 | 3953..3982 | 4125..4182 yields 1.2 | 63.3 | 74.8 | 87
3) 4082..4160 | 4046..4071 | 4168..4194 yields 5.8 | 91.2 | 82.1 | 86.5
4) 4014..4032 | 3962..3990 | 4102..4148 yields -4.9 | 66.5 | 90.8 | 82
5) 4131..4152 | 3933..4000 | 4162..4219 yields -0.7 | 72.1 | 87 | 87.5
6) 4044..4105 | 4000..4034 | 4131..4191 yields 2.8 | 89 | 84.3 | 87.4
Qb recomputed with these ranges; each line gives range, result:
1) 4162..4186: 86.9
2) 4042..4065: 92.1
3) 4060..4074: 87.4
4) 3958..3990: 66.2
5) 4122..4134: 83.9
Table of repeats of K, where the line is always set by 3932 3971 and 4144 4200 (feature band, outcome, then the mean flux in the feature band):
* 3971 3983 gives 1.4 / 62.5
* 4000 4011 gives -1.9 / 85.9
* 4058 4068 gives -1.1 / 86.3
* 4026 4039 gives -3.3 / 95.1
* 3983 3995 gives -1.9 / 83.3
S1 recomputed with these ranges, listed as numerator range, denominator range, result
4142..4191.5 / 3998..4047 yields 0.97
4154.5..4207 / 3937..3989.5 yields 1.25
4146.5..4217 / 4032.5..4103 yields 1.02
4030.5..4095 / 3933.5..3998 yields 1.23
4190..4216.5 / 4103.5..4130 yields 1.11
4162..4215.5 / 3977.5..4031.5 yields 1.02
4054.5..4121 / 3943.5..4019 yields 1.06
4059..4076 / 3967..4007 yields 1.15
